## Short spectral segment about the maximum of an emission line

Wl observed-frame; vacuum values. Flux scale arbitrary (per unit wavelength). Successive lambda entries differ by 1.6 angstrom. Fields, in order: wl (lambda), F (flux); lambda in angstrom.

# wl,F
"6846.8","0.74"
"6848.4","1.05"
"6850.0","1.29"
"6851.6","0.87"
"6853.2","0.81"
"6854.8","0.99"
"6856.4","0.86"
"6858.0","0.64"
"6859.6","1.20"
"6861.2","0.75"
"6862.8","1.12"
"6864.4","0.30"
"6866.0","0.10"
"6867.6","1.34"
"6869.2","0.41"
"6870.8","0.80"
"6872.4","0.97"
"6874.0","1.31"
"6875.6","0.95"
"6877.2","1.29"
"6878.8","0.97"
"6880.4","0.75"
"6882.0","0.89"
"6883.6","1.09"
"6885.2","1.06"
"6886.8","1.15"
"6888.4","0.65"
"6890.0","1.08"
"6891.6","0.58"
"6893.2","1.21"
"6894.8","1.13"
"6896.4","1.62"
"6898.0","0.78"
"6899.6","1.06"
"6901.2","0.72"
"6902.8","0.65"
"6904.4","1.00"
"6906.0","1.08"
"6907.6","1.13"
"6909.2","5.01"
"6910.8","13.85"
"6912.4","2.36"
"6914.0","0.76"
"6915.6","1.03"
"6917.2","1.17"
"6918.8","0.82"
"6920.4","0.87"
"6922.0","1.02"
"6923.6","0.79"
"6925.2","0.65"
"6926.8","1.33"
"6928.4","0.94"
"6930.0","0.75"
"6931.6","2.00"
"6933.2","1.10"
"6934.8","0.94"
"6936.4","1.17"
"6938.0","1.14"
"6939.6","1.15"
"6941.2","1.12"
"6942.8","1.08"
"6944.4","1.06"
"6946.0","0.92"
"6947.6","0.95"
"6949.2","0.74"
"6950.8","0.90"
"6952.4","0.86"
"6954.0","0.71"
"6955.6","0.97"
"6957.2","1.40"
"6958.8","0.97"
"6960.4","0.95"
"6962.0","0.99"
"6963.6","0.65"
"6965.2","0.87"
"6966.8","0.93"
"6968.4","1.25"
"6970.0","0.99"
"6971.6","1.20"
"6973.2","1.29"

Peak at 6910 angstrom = H-alpha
